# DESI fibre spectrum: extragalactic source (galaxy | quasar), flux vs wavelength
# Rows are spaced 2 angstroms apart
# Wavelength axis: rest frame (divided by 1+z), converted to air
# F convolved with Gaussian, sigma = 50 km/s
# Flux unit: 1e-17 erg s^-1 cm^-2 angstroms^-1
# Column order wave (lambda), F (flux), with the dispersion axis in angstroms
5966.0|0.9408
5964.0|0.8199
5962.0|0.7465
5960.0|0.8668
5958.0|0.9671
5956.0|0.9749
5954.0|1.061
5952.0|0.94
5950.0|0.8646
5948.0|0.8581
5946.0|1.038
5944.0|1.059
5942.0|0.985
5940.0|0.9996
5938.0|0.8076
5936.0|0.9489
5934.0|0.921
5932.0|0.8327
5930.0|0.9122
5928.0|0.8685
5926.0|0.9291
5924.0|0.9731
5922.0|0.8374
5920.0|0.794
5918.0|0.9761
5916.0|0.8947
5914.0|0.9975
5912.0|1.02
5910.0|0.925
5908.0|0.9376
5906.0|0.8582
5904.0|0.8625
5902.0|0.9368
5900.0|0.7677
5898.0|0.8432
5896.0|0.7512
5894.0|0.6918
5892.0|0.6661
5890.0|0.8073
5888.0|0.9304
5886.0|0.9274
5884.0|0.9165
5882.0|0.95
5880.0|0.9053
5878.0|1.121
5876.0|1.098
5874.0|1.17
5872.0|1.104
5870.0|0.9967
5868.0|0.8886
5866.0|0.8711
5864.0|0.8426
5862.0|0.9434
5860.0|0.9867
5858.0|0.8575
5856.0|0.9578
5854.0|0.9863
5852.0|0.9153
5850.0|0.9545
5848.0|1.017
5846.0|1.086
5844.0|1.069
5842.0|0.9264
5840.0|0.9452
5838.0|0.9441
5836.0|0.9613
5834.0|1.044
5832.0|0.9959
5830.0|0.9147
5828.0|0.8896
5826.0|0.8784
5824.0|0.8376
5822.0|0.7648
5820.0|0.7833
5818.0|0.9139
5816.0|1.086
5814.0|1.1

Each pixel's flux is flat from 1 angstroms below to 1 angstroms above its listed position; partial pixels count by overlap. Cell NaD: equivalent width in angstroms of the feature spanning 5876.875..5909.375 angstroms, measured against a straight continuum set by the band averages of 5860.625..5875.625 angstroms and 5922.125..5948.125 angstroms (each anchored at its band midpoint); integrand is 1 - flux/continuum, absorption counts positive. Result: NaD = 3.2 angstroms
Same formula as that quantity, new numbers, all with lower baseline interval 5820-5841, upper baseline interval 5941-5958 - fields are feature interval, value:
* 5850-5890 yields -1.3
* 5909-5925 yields 0.5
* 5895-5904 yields 1.1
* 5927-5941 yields 1.0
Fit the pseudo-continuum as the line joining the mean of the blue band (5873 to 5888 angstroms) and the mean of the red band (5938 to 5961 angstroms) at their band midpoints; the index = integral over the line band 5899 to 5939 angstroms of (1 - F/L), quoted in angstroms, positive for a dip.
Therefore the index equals 3.3 angstroms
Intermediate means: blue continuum 1.01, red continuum 0.958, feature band 0.9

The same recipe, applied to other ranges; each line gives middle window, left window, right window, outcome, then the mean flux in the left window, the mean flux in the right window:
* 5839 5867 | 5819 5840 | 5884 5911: -2.3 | 0.903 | 0.842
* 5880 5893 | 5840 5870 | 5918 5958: 1.0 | 0.952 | 0.929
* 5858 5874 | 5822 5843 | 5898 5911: -0.9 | 0.926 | 0.878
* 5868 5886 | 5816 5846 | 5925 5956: -1.7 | 0.93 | 0.936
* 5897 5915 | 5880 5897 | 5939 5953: -0.6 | 0.835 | 0.963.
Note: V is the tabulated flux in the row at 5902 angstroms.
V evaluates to 0.9368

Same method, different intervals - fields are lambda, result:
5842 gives 0.9264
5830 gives 0.9147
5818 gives 0.9139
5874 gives 1.17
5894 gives 0.6918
